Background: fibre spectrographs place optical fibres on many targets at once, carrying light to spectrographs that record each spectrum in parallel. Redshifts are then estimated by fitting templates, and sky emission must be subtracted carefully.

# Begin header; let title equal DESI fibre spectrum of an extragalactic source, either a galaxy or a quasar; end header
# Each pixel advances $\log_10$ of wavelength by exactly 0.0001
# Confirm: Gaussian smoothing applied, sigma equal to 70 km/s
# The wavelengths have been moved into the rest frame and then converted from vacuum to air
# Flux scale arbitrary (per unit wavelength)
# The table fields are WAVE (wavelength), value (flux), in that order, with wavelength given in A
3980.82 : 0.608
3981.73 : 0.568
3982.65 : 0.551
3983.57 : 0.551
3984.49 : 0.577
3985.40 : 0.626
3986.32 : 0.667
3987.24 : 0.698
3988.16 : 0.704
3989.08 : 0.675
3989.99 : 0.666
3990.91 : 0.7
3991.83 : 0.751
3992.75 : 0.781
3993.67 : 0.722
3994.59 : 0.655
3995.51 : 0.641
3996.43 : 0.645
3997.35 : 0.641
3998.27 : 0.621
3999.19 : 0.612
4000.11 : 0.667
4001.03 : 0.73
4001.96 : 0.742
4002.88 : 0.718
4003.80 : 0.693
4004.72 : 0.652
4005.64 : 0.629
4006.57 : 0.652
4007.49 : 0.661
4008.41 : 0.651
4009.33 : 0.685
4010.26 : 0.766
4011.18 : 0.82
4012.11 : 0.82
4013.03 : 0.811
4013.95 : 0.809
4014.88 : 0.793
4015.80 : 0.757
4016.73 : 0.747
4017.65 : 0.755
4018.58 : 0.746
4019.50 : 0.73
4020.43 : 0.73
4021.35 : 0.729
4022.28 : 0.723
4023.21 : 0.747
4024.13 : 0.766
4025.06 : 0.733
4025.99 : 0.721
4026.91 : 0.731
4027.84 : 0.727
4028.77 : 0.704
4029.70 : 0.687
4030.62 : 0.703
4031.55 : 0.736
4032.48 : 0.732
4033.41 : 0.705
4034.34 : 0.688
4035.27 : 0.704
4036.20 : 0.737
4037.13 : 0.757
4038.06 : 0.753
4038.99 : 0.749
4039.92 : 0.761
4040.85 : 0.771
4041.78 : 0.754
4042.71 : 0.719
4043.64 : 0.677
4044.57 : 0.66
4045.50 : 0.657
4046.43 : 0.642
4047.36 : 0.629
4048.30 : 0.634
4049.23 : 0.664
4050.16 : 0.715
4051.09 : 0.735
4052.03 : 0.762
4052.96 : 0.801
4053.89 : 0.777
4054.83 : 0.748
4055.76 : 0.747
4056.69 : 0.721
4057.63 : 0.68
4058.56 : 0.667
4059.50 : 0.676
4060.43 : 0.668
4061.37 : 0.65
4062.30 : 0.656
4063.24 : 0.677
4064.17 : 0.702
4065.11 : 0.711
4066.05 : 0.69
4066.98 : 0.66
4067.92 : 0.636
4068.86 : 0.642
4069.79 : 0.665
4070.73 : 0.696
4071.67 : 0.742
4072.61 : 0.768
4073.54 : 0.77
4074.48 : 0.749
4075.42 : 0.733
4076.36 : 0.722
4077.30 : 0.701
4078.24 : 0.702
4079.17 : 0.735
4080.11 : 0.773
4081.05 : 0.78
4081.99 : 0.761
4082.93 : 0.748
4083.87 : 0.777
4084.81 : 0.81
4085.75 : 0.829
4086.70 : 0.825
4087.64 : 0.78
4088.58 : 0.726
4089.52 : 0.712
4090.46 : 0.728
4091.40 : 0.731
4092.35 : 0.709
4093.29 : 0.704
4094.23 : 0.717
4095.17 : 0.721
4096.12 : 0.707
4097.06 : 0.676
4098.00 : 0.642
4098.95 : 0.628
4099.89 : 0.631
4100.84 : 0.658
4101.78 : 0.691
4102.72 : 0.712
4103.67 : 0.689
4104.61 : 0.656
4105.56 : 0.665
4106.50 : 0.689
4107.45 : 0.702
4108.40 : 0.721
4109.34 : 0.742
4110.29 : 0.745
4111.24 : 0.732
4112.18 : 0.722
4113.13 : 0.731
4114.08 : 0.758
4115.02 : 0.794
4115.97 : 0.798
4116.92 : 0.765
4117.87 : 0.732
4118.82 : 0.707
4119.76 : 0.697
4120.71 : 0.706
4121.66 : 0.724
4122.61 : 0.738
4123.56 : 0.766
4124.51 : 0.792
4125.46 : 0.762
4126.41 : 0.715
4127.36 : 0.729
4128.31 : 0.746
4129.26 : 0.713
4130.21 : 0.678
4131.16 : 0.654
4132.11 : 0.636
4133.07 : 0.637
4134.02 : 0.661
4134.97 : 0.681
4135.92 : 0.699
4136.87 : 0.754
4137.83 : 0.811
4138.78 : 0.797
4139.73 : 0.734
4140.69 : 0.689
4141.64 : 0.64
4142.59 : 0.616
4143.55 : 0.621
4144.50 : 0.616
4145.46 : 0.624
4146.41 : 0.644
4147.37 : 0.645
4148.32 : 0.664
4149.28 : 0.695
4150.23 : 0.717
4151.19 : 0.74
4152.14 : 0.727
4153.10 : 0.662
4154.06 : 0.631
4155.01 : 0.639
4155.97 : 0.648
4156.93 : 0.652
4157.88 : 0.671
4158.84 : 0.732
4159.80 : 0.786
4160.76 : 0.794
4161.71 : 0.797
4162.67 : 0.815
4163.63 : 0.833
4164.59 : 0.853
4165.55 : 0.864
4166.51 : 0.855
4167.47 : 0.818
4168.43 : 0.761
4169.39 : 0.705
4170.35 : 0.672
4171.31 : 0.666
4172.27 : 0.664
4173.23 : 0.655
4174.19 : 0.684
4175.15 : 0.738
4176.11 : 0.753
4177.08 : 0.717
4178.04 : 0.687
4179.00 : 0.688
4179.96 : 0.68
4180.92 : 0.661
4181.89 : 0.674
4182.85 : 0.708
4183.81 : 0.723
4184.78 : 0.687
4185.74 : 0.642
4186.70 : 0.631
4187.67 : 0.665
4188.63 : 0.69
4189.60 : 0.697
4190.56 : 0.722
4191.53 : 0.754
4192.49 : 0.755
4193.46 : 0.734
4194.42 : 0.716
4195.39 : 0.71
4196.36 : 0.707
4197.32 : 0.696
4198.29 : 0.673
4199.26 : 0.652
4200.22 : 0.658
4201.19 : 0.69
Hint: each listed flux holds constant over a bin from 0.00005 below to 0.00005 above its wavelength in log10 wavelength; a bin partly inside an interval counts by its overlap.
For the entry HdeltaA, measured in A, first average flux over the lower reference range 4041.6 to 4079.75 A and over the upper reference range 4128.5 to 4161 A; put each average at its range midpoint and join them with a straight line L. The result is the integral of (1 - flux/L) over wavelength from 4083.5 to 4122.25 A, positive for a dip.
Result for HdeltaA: -1.6 A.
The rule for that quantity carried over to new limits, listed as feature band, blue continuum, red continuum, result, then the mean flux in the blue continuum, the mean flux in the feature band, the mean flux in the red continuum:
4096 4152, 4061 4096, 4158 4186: 2.11 A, 0.725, 0.702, 0.735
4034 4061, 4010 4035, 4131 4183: 0.93 A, 0.744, 0.712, 0.707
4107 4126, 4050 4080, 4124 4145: -1.08 A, 0.71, 0.742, 0.699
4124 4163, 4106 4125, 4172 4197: 1.24 A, 0.738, 0.699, 0.698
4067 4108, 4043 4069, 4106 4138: -0.63 A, 0.689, 0.716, 0.724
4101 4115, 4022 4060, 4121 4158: -0.26 A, 0.717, 0.713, 0.692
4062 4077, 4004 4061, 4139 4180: 0.34 A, 0.721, 0.701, 0.71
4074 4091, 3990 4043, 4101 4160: -1.07 A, 0.72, 0.755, 0.703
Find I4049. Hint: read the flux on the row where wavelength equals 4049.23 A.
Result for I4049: 0.664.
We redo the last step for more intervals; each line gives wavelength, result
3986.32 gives 0.667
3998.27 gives 0.621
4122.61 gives 0.738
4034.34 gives 0.688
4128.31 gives 0.746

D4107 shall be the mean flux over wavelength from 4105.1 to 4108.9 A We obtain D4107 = 0.695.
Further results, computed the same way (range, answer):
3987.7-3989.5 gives 0.689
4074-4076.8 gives 0.734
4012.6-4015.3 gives 0.804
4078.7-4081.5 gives 0.765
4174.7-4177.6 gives 0.734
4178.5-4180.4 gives 0.686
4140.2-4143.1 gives 0.647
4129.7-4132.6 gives 0.656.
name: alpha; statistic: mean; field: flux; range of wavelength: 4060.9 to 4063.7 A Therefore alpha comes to 0.661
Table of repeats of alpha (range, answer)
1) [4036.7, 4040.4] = 0.755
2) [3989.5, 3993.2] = 0.725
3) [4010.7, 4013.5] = 0.818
